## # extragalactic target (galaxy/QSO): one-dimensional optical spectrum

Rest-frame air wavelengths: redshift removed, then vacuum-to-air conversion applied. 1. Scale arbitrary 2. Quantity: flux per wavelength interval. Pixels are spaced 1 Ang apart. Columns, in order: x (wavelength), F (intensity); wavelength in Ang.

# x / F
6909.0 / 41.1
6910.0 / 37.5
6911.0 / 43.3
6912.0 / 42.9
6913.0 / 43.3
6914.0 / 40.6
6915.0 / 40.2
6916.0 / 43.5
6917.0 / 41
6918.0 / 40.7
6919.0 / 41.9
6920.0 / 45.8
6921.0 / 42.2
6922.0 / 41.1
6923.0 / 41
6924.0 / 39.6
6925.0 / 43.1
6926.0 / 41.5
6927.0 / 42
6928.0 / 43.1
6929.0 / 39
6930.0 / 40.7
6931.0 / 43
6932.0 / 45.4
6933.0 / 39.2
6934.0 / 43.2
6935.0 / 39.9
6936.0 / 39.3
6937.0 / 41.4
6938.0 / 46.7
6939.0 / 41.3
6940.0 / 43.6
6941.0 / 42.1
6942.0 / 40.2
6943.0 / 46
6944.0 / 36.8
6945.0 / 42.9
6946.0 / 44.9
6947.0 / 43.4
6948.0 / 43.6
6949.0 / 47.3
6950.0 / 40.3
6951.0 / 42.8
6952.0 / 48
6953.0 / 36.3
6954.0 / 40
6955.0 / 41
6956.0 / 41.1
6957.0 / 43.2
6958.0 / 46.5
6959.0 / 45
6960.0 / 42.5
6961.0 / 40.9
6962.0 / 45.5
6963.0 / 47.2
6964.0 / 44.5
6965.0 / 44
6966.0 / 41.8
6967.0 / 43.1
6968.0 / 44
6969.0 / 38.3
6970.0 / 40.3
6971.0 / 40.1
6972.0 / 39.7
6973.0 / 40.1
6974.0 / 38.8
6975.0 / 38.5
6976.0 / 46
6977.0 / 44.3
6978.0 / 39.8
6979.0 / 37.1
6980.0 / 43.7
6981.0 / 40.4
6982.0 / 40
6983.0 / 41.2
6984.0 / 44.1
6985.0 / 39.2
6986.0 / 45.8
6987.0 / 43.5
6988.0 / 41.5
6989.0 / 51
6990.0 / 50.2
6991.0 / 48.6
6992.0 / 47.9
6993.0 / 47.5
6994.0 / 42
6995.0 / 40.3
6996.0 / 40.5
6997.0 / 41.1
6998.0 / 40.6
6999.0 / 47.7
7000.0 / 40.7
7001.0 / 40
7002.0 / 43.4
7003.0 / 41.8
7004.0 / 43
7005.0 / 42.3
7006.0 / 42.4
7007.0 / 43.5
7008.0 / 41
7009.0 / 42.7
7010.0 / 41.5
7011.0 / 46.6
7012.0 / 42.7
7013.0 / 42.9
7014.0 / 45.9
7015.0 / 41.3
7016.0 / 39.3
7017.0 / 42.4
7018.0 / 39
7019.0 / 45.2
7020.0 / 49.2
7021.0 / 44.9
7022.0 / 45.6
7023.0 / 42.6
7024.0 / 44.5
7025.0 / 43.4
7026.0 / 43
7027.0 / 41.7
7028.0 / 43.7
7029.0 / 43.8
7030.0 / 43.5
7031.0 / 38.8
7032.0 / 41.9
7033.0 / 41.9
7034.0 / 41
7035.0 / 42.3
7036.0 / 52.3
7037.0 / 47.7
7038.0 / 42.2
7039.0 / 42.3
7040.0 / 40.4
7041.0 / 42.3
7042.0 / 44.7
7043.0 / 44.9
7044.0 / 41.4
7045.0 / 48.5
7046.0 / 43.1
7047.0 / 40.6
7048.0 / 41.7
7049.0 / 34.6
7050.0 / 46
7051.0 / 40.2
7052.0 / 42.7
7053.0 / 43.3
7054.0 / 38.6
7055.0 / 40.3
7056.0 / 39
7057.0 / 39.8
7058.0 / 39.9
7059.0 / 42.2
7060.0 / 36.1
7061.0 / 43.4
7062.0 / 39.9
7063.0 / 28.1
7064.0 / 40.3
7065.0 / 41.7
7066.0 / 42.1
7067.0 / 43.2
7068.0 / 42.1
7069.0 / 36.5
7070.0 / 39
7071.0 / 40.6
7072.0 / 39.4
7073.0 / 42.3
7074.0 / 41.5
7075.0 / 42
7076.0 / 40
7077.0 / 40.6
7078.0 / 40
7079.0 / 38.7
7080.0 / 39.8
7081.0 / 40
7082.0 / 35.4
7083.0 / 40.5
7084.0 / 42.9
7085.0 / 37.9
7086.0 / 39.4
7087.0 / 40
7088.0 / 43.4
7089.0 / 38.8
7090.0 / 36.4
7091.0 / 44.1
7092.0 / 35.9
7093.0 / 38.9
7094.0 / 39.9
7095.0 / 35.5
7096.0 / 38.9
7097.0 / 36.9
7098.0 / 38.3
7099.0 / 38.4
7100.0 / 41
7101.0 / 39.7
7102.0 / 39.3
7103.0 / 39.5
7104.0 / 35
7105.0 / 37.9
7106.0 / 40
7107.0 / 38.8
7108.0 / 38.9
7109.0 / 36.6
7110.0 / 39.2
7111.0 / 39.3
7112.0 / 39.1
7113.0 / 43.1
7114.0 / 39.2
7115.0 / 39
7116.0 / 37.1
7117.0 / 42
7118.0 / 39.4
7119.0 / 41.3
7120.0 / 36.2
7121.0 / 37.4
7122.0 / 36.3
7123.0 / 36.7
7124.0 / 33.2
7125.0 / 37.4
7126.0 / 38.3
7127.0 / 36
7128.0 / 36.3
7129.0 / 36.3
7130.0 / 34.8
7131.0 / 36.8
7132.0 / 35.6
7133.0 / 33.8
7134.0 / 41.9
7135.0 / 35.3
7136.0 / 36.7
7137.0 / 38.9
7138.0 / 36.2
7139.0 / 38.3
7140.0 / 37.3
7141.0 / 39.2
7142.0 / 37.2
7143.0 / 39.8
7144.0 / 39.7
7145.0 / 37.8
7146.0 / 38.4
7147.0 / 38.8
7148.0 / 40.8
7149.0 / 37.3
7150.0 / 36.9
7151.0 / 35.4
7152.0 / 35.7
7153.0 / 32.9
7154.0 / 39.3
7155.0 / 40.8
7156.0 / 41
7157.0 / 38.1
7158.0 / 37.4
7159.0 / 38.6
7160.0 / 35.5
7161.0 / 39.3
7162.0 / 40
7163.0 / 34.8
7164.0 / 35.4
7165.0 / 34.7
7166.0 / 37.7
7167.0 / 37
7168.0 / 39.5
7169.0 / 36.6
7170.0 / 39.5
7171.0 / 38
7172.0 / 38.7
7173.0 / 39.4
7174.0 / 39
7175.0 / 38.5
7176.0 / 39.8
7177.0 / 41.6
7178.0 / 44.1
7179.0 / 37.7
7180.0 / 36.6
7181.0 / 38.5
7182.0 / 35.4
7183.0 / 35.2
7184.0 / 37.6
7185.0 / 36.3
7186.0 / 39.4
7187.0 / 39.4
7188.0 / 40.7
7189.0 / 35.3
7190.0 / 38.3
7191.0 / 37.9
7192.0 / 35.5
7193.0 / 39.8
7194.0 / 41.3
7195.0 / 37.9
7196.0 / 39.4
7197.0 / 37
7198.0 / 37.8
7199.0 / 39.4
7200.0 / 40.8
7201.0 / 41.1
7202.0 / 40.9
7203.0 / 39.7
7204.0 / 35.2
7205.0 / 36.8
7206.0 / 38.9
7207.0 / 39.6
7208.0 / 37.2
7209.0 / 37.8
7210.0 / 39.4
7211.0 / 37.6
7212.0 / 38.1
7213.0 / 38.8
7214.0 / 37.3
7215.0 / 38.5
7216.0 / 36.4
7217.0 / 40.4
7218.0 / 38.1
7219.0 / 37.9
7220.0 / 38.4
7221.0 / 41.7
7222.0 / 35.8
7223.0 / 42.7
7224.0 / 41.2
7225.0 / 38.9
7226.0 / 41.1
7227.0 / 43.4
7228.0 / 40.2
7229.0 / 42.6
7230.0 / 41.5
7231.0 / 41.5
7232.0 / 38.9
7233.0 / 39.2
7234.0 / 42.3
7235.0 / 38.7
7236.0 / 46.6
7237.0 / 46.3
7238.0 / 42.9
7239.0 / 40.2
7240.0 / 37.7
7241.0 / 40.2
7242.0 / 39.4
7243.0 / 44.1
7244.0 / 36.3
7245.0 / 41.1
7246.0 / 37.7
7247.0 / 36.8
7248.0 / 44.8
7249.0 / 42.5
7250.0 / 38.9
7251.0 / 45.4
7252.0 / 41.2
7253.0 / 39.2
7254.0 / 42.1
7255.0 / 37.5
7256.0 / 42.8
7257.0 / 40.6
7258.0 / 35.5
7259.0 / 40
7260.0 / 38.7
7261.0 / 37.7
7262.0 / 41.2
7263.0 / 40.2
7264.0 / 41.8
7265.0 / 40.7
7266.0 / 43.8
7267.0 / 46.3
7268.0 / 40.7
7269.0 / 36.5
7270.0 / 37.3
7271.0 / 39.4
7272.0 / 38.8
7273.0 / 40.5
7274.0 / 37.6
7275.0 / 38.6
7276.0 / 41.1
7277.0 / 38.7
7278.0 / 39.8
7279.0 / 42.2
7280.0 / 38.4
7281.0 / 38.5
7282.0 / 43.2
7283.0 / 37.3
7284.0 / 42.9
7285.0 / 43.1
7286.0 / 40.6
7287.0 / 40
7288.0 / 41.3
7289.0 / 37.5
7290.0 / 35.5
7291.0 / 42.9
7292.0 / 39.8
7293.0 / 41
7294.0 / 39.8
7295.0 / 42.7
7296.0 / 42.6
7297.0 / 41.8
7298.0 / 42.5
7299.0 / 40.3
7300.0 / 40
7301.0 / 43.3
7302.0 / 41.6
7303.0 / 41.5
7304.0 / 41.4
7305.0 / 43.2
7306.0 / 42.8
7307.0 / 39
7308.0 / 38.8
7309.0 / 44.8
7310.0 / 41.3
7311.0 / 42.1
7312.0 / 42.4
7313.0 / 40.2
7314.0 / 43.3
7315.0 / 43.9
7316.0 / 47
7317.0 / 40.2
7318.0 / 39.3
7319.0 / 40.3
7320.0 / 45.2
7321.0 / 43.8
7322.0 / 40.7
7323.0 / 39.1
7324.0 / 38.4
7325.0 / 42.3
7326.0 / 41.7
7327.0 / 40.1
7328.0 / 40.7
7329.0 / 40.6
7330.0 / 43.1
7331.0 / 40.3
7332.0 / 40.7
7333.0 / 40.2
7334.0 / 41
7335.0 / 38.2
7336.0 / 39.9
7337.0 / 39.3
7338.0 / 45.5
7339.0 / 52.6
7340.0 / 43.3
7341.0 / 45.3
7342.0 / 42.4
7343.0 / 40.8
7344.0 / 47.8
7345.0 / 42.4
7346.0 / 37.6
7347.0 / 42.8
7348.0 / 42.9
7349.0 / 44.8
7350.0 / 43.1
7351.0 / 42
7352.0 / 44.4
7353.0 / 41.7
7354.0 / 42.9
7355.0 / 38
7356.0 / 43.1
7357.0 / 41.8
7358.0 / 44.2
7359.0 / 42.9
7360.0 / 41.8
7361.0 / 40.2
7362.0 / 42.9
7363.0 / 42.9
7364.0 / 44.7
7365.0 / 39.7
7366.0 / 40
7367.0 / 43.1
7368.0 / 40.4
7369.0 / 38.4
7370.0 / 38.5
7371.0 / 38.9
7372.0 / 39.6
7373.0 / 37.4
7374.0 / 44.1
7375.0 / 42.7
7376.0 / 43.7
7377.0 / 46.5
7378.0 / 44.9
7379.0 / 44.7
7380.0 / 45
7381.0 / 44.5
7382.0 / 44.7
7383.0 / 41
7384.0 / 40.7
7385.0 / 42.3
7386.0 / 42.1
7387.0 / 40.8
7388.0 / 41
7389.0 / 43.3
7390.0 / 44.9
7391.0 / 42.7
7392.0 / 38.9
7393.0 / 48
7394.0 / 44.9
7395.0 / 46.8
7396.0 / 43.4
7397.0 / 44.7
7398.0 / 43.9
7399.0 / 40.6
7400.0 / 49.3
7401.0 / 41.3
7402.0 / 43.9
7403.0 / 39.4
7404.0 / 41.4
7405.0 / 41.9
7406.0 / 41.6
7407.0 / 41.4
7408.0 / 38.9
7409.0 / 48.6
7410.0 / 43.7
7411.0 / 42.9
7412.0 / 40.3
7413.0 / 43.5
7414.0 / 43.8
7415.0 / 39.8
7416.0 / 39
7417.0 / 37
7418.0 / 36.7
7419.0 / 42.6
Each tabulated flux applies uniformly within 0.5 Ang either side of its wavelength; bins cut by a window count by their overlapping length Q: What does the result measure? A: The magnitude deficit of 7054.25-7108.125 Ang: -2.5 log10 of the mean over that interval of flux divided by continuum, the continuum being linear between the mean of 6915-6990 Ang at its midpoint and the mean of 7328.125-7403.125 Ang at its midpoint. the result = 0.08 mag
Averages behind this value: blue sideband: 42.3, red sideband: 42.5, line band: 39.4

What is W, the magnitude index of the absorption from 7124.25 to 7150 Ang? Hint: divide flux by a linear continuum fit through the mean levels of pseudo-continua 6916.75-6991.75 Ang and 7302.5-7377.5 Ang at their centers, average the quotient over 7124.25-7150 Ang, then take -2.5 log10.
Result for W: 0.13 mag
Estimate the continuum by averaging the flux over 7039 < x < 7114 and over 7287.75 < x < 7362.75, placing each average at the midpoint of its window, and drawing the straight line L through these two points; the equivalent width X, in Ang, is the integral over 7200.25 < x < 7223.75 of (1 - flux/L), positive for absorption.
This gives 1.3 Ang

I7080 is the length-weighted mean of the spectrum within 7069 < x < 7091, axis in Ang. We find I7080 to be 40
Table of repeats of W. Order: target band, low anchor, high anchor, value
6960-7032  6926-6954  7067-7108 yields -0.043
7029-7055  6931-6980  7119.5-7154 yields -0.075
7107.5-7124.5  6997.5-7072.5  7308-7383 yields 0.099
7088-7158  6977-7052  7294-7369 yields 0.124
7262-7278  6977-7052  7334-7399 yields 0.067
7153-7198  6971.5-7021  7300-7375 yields 0.111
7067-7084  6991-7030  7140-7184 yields 0.024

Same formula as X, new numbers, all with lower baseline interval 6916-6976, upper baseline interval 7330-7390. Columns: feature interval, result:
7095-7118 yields 1.81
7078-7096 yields 1.25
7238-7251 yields 0.60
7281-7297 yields 0.61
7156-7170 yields 1.57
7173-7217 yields 3.91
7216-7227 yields 0.68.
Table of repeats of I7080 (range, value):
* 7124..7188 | 37.8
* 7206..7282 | 40.1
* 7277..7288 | 40.5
